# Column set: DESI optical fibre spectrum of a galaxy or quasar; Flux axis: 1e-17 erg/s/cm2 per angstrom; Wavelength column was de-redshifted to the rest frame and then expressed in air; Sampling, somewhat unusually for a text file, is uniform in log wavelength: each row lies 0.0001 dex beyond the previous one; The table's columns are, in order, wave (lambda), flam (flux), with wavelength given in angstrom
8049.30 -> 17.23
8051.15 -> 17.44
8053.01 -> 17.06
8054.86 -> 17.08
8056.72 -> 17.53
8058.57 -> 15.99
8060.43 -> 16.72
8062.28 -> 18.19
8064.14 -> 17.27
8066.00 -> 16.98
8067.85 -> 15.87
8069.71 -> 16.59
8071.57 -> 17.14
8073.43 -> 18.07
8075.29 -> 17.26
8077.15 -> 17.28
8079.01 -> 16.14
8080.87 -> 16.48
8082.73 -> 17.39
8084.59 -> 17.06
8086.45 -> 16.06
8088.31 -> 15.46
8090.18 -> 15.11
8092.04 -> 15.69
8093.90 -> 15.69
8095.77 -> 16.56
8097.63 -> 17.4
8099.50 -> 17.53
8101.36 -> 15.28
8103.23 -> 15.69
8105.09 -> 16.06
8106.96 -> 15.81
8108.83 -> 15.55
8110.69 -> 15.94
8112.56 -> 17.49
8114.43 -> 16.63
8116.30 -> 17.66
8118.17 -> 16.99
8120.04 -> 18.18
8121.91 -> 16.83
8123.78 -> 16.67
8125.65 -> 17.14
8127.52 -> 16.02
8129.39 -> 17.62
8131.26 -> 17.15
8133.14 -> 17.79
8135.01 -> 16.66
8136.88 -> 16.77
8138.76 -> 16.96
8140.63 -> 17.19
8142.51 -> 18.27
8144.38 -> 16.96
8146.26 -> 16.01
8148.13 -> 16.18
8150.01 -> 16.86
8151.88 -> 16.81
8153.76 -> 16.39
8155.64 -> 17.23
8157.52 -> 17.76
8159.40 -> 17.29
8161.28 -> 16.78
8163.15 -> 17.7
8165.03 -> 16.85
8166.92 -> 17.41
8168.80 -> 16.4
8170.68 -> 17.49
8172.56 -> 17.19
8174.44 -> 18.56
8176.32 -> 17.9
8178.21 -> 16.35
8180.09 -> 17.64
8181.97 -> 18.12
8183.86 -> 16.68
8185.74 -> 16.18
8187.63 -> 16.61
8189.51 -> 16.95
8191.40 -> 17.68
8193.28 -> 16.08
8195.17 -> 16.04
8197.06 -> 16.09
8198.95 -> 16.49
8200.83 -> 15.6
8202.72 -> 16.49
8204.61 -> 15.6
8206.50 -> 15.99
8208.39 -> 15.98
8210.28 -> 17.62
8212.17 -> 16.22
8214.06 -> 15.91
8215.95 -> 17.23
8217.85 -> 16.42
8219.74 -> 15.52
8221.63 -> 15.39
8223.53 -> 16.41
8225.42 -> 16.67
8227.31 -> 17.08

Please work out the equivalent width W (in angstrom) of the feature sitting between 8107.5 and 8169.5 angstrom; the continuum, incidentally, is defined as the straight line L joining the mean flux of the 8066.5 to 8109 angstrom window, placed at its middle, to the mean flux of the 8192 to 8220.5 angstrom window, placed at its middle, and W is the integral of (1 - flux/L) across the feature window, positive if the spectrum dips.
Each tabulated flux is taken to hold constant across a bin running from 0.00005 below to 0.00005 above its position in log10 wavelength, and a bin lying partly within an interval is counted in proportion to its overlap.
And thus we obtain -2.4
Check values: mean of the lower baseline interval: 16.4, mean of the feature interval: 17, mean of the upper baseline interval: 16.2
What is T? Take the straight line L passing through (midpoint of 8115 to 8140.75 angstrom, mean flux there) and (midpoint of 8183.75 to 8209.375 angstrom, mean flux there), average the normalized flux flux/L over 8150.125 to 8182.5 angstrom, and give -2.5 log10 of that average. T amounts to -0.04 mag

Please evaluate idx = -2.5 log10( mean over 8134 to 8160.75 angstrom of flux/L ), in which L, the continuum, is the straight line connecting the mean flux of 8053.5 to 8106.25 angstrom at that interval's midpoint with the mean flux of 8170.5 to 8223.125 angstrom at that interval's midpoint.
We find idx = -0.02 mag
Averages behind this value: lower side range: 16.6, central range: 17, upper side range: 16.6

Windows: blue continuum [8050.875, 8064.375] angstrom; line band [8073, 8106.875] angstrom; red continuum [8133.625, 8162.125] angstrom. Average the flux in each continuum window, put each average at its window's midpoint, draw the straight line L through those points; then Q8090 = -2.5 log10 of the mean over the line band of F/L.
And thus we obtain 0.04 mag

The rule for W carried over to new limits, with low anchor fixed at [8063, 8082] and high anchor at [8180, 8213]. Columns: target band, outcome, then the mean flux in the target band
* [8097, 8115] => 0.54 angstrom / 16.3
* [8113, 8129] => -0.27 angstrom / 17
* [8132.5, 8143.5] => -0.36 angstrom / 17.3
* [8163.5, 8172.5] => -0.26 angstrom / 17.1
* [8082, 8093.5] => 0.54 angstrom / 16.1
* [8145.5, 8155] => 0.11 angstrom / 16.5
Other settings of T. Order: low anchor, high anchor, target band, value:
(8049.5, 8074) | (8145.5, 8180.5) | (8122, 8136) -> 0.005 mag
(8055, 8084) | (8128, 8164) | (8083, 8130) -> 0.035 mag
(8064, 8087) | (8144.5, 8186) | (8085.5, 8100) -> 0.052 mag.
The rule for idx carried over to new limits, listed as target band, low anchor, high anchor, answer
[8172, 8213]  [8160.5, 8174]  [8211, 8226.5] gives 0.00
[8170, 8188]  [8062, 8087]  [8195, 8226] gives -0.06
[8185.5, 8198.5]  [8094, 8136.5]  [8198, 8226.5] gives -0.01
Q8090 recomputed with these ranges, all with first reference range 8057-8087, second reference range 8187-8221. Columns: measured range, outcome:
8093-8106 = 0.03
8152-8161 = -0.03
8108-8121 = -0.01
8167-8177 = -0.06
